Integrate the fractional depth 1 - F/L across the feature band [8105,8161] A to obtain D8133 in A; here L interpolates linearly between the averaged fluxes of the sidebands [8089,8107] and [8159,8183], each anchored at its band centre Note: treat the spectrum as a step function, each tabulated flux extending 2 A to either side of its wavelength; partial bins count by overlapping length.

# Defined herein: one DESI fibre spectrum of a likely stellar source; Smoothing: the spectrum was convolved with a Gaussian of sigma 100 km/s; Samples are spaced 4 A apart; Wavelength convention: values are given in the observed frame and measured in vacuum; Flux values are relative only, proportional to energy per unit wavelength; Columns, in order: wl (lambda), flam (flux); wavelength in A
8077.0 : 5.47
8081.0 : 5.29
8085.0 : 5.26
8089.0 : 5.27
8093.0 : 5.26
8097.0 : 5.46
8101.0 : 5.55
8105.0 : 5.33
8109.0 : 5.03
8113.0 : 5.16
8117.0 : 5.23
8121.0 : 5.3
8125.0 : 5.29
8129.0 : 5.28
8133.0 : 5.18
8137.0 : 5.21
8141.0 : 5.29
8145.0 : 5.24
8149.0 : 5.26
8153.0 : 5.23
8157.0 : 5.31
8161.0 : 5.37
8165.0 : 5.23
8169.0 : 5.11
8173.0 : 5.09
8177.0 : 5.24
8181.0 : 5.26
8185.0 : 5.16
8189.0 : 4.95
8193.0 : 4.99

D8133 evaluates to 0.7 A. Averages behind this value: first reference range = 5.39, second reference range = 5.22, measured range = 5.24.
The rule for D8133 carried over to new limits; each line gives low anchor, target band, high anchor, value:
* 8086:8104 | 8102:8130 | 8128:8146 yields 0.34 A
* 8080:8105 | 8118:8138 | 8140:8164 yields 0.21 A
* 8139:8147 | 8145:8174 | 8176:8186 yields 0.07 A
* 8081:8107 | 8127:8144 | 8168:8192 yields 0.01 A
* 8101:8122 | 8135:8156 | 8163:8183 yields -0.16 A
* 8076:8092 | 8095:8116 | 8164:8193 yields -0.13 A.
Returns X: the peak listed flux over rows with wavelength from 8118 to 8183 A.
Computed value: 5.37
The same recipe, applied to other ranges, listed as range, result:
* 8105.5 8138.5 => 5.3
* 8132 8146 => 5.29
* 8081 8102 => 5.55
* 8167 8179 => 5.24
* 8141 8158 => 5.31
